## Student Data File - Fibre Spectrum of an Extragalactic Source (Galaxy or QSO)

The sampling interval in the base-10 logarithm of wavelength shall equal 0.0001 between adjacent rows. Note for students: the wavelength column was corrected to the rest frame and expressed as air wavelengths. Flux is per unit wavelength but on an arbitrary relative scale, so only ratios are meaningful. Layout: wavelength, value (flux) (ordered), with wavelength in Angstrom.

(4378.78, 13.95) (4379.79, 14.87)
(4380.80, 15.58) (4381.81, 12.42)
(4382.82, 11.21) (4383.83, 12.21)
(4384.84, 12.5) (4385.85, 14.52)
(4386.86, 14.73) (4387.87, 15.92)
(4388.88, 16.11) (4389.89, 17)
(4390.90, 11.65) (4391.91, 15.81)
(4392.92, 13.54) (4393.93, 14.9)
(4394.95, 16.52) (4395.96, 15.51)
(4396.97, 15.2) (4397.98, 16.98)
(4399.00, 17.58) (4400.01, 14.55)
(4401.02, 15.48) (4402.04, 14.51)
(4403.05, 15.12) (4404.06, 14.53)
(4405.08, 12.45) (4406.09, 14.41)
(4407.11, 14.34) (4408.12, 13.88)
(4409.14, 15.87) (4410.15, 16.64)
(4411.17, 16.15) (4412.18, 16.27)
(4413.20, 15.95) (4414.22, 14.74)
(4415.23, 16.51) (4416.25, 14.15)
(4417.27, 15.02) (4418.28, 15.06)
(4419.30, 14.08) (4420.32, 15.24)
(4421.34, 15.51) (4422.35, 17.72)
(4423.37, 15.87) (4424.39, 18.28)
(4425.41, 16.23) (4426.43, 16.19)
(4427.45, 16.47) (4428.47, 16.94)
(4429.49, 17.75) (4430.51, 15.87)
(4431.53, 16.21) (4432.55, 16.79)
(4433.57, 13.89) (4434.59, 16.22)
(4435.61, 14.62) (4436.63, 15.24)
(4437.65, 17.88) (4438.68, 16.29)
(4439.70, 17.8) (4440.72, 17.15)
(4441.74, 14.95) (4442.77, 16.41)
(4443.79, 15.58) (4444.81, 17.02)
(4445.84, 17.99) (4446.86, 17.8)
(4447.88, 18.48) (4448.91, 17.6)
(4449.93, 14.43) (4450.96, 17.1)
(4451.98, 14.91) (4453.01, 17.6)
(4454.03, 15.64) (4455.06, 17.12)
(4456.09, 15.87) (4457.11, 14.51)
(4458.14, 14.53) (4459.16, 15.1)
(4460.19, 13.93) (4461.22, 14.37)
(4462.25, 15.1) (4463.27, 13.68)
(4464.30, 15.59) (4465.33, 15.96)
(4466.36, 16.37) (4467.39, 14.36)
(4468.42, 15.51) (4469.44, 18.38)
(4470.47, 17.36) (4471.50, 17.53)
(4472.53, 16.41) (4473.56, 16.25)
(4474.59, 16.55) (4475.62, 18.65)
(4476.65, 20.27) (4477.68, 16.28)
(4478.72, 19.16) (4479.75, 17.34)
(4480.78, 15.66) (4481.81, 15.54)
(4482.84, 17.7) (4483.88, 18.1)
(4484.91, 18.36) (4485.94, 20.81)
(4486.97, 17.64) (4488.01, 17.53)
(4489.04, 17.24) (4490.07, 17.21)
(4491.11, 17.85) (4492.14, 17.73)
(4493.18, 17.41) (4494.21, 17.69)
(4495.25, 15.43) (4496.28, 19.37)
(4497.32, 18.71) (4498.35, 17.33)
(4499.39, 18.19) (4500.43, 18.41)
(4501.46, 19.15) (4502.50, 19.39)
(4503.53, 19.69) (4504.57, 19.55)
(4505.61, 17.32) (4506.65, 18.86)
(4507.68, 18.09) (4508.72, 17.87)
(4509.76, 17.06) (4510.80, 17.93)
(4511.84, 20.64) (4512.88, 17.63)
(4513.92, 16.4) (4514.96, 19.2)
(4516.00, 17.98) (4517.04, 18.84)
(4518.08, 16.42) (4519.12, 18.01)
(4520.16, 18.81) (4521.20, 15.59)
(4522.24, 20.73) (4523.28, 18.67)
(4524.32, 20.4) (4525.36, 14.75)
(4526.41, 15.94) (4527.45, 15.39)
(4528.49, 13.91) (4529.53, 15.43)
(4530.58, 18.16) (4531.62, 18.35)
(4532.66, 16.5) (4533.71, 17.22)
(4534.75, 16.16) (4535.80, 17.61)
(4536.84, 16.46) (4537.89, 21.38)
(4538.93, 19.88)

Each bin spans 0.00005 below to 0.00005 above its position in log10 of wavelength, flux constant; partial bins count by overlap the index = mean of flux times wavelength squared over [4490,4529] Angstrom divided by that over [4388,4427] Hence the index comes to 1.2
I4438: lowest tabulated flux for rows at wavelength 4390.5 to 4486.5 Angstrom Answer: 11.65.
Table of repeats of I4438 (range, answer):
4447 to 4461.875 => 13.93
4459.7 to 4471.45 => 13.68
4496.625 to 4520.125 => 16.4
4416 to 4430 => 14.08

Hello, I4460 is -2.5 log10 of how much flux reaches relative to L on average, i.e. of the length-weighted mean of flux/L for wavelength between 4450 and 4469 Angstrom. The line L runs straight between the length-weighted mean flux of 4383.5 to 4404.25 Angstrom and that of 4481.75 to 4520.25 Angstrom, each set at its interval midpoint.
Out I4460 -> 0.102 mag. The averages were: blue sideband 15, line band 15.4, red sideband 18.1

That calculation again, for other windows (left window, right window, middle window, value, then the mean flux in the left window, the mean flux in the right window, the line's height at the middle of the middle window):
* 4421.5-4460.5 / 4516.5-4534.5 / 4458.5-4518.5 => -0.04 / 16.3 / 17.2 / 16.8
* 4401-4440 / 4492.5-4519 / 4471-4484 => 0.00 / 15.7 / 18.2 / 17.3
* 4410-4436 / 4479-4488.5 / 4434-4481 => 0.04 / 15.9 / 17.7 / 16.9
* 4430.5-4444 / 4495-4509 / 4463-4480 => 0.03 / 16.1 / 18.5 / 17.3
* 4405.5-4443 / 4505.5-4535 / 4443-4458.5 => -0.01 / 15.9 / 17.5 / 16.4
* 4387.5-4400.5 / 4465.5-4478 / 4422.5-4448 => -0.02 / 15.5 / 17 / 16.3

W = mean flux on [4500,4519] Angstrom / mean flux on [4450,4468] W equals 1.19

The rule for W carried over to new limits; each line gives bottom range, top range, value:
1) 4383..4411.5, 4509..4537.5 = 1.17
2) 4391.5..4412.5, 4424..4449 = 1.09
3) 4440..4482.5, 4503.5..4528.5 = 1.09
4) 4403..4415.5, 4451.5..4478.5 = 1.06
